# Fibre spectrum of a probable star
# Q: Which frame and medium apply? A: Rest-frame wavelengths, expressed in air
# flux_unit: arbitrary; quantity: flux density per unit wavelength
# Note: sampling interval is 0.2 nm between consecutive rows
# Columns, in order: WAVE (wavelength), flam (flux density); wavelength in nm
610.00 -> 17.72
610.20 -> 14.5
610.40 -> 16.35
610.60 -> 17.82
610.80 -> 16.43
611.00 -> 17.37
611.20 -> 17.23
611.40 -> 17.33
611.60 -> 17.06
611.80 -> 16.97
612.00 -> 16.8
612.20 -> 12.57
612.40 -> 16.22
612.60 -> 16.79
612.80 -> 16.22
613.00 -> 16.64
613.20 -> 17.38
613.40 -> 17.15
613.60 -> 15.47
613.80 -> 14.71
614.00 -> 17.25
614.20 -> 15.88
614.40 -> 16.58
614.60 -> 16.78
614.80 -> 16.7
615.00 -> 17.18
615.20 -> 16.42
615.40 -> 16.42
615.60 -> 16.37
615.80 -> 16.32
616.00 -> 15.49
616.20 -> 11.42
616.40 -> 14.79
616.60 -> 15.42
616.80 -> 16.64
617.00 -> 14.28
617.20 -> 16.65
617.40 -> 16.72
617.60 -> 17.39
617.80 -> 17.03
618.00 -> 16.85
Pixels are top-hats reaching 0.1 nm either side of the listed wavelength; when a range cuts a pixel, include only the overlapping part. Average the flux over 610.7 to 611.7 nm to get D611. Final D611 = 17.1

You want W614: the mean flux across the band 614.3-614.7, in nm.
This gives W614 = 16.7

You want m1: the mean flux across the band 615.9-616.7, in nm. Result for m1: 14.3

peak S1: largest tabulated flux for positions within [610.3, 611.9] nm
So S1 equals 17.82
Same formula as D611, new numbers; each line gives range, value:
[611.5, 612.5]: 15.9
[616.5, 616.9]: 16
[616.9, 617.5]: 15.9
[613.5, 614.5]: 16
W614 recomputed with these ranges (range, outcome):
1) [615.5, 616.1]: 16.1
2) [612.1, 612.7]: 15.2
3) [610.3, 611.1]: 17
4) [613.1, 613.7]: 16.7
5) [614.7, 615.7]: 16.6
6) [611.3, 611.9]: 17.1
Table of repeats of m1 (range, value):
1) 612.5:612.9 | 16.5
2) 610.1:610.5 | 15.4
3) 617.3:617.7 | 17.1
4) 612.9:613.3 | 17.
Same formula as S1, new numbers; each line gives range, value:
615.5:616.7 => 16.37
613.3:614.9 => 17.25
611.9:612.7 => 16.8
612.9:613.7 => 17.38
